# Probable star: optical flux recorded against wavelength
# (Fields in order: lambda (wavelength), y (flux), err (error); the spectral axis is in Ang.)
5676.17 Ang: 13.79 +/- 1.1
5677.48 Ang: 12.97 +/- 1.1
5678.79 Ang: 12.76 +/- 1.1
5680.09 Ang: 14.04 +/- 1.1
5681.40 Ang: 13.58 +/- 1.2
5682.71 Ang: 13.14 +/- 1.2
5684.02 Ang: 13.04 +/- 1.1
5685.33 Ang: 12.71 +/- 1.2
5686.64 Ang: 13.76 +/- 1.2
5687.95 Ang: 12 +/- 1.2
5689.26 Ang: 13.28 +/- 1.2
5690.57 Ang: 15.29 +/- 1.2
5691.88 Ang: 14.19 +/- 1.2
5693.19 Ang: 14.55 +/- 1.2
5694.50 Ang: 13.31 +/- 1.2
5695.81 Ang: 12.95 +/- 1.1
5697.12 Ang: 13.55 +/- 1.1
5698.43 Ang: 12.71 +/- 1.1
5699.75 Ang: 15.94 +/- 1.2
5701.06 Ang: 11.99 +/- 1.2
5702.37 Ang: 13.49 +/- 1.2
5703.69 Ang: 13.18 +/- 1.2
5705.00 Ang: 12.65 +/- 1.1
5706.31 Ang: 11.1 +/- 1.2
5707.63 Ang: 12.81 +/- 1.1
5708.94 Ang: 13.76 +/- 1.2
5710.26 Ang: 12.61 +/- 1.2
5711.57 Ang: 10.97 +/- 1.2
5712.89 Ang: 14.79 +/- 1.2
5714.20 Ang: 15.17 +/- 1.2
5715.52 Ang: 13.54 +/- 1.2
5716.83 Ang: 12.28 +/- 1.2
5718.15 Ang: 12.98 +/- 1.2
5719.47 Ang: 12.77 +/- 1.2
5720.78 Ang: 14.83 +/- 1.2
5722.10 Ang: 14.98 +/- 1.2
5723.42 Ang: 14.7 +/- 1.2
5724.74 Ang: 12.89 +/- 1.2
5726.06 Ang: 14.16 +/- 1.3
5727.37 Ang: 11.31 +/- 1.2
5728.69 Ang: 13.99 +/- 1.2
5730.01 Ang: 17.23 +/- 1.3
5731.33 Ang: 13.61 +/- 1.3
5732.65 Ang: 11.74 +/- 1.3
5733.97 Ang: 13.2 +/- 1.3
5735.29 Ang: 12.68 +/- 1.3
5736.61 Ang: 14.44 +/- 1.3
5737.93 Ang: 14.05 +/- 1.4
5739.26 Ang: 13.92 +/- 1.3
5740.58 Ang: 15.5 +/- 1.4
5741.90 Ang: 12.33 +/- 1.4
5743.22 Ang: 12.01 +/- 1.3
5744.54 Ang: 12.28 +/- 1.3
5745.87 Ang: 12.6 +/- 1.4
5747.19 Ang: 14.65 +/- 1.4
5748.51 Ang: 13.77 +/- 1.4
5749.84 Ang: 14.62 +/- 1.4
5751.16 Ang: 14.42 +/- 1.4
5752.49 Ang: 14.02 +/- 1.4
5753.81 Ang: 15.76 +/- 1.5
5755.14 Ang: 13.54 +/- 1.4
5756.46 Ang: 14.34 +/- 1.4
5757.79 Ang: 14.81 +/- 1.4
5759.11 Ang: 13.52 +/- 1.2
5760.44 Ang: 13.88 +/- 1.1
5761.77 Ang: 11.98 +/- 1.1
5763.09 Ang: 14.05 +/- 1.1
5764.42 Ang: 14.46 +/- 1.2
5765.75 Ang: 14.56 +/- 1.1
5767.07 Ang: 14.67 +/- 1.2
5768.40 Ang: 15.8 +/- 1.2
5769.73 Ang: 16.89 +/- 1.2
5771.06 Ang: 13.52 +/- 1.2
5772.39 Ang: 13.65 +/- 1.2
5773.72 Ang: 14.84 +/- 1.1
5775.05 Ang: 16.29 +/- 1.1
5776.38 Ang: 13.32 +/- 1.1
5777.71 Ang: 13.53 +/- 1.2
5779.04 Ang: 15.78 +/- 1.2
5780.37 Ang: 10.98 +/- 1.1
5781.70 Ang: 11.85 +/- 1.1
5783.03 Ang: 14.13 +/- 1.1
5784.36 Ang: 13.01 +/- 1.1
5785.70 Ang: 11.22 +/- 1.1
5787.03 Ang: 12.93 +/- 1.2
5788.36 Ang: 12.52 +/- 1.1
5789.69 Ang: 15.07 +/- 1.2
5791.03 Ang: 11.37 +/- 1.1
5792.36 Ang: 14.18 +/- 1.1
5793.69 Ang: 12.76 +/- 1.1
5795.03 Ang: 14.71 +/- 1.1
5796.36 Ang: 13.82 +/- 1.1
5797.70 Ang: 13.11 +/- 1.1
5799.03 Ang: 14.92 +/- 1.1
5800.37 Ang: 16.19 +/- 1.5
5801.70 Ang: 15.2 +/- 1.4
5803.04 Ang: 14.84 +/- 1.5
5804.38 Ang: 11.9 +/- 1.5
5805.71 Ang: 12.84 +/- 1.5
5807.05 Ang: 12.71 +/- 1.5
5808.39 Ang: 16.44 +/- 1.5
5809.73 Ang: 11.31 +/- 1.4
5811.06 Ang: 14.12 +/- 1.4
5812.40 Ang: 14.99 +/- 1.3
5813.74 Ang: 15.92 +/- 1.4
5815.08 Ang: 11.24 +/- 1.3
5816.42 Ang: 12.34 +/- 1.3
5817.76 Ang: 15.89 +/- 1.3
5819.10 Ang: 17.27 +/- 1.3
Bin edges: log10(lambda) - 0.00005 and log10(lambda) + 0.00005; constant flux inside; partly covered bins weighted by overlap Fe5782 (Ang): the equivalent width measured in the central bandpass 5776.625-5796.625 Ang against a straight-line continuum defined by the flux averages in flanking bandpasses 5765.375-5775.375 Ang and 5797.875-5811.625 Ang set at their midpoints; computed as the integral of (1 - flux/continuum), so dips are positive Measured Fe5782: 1.9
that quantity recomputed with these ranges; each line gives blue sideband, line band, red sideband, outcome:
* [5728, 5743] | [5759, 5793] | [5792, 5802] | 0.93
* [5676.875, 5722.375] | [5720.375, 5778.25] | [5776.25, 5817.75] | -2.45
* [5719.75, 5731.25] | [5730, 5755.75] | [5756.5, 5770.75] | 1.02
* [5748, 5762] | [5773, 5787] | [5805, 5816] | 0.45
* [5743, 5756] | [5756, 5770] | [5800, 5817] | -0.56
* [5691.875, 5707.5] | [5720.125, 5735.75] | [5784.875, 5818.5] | -0.49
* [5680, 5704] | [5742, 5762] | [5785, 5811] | -0.29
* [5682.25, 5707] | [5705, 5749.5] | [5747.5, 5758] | 1.52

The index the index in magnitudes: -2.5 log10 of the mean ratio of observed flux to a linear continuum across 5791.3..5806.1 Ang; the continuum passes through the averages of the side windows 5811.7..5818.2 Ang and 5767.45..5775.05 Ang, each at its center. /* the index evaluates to 0.029 mag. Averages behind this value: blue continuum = 15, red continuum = 14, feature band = 14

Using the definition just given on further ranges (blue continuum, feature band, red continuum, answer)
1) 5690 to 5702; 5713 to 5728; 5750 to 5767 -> 0.02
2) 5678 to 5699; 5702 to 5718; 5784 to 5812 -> 0.04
